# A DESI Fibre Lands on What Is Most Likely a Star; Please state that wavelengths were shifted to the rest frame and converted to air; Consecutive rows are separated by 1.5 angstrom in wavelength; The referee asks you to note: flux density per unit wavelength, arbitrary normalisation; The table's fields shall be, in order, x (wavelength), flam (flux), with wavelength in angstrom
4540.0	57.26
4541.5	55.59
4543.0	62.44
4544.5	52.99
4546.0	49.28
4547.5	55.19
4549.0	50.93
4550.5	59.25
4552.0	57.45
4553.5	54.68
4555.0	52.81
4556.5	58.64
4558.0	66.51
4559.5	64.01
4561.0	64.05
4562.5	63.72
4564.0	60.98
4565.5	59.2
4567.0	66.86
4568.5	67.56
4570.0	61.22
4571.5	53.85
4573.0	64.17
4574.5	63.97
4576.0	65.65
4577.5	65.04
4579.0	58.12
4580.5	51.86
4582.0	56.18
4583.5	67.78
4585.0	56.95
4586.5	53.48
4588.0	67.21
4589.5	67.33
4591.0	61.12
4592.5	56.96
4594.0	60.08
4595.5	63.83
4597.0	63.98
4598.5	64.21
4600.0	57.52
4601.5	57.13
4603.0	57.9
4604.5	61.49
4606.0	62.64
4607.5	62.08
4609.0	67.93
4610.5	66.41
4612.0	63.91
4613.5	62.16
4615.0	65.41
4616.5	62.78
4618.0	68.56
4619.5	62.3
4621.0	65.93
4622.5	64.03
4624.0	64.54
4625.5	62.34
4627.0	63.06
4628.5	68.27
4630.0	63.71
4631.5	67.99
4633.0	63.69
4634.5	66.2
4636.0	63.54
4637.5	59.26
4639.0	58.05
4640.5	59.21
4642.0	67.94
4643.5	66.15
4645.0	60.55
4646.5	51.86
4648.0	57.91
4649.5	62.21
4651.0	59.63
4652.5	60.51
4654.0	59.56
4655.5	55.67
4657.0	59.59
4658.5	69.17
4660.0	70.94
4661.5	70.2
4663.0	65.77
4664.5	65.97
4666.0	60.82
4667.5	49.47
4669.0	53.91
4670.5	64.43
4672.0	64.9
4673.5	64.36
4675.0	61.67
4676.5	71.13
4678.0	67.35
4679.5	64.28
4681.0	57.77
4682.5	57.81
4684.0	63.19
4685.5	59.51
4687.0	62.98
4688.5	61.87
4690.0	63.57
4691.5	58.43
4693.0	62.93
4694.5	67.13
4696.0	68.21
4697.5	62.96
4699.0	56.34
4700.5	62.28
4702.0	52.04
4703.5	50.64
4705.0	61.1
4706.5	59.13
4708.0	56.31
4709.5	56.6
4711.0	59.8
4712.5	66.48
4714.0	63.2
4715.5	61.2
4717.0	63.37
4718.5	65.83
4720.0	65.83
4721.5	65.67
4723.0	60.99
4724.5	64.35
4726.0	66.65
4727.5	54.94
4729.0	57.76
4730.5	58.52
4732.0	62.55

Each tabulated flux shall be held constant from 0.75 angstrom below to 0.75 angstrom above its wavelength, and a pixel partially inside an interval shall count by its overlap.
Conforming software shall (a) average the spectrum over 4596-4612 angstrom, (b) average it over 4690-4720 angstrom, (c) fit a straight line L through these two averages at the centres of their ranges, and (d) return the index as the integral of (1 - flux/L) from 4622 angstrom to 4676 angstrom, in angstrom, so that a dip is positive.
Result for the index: -0.7 angstrom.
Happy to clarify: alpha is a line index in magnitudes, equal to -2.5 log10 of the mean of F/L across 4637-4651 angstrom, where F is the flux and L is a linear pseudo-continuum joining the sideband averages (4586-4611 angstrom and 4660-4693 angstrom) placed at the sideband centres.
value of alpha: 0.03 mag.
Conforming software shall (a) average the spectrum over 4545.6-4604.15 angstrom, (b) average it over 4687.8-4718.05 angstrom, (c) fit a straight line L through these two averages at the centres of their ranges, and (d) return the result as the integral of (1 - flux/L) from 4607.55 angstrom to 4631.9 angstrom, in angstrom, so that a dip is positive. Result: -1.8 angstrom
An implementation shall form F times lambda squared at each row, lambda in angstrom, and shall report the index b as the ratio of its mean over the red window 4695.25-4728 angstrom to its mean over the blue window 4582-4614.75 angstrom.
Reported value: 1.04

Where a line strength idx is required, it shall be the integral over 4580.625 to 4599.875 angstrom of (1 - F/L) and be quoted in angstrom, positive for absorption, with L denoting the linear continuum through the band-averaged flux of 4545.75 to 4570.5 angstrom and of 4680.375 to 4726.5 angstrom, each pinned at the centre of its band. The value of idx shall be -0.3 angstrom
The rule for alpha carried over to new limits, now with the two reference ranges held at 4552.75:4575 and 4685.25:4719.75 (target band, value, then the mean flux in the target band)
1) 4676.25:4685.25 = -0.03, 62.9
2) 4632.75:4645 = -0.03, 62.8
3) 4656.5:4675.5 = -0.04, 63.2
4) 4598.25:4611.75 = -0.01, 61.9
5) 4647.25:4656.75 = 0.03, 59.3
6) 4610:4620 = -0.06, 64.5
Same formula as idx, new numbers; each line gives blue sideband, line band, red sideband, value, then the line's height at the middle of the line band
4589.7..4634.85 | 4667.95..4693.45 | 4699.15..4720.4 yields -0.5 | 61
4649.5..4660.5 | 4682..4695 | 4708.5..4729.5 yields 0.0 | 62.1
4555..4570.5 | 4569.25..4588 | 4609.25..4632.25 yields 0.9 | 63.4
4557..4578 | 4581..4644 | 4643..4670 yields -0.7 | 62.2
